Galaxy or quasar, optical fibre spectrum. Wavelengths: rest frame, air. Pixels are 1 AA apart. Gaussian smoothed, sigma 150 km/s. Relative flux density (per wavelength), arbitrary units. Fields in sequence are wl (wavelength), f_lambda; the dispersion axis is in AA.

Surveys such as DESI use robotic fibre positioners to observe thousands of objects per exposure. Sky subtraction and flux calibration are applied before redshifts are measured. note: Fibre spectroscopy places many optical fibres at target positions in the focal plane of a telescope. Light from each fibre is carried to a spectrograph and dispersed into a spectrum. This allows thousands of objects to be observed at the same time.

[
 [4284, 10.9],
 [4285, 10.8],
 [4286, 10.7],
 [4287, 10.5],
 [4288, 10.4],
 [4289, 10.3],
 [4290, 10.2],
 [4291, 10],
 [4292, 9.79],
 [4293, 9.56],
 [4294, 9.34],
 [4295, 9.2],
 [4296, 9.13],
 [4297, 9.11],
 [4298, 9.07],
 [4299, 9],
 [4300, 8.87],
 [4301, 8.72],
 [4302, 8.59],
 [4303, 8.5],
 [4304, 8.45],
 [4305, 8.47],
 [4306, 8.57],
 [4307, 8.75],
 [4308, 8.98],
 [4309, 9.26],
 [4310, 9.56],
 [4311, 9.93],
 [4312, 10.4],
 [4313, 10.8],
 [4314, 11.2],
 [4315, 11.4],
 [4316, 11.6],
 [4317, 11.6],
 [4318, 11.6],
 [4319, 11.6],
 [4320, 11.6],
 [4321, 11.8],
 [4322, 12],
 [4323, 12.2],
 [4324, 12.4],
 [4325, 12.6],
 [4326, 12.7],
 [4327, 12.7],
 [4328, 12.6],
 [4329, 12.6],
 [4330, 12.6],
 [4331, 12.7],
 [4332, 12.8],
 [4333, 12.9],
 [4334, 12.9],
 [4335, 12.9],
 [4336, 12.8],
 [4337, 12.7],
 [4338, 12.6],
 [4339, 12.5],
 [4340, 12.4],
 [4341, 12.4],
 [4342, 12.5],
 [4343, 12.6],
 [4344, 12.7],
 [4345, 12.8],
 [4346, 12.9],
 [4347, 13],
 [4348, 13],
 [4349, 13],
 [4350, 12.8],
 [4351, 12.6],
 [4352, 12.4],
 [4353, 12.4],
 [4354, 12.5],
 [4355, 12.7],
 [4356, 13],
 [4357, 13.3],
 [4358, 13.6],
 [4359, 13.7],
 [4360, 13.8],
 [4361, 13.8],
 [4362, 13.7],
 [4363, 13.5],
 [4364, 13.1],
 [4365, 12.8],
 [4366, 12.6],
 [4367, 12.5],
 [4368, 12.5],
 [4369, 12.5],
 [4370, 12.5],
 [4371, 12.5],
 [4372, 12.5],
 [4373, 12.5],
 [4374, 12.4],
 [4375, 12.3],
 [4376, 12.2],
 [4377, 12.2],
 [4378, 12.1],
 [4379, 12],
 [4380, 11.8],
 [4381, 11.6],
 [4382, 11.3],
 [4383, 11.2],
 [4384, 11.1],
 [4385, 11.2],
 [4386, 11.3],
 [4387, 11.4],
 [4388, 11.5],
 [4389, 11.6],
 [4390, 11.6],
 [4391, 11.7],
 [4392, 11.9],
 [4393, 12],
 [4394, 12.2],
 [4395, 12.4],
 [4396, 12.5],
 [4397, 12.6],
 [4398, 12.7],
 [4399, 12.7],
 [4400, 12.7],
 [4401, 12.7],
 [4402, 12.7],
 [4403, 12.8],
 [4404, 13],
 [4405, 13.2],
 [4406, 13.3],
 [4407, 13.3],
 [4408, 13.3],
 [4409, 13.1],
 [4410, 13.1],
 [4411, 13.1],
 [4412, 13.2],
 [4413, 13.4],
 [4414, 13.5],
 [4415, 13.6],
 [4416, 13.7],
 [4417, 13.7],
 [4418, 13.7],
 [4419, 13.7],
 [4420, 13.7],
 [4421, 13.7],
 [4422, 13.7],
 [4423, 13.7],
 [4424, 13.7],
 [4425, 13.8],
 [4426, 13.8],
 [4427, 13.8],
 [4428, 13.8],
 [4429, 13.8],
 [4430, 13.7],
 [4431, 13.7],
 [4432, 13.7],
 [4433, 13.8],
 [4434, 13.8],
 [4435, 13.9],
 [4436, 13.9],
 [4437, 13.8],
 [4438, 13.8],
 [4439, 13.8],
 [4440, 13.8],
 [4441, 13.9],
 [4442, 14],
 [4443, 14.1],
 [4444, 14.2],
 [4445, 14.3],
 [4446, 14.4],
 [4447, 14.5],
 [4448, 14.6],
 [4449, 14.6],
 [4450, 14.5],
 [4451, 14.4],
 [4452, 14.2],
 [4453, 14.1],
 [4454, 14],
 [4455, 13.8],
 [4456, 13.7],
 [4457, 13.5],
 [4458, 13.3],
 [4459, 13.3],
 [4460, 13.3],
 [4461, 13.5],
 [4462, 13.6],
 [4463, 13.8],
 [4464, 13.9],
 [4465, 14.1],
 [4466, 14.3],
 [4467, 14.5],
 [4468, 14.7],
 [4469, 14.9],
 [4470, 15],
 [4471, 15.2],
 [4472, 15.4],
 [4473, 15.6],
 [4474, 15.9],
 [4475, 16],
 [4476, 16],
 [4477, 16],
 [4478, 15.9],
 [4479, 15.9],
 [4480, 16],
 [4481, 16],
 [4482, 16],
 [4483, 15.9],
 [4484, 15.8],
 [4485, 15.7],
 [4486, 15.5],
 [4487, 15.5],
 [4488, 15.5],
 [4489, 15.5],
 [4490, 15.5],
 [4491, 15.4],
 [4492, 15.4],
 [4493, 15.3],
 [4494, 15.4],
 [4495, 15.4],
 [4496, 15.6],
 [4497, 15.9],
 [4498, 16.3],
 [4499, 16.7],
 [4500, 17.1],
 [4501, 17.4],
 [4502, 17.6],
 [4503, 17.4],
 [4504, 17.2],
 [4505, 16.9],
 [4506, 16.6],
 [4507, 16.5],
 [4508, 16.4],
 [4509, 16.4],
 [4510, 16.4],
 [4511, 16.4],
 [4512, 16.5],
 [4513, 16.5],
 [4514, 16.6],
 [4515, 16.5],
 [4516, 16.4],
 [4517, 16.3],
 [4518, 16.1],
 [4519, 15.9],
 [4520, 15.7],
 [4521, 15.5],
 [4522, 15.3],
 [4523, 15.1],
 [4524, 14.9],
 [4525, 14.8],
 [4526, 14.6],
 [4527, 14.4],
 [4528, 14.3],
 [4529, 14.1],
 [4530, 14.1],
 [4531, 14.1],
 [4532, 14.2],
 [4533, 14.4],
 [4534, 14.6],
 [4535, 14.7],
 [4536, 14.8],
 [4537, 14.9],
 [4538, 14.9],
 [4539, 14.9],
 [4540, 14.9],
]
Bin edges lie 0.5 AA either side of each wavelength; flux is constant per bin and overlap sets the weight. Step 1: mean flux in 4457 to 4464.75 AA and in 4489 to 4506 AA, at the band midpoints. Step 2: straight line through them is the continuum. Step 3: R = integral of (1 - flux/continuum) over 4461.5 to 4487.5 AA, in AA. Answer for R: -1.3 AA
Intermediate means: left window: 13.5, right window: 16.3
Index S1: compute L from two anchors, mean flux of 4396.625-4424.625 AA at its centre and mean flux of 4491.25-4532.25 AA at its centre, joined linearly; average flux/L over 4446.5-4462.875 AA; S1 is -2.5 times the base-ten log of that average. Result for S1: 0.04 mag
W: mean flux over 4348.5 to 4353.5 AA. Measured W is 12.6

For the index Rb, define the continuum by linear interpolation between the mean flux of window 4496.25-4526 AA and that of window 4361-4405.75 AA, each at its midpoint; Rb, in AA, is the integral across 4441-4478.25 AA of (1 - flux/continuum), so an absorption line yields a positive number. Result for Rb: 0.6 AA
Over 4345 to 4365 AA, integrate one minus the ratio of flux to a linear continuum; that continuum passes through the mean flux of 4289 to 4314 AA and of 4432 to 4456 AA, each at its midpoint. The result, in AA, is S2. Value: -3.6 AA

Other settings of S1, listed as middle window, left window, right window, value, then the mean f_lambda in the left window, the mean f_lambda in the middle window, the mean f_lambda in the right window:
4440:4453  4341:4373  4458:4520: 0.04 mag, 12.9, 14.3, 15.7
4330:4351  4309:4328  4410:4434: -0.07 mag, 11.5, 12.7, 13.6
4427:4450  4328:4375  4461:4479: 0.03 mag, 12.8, 14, 15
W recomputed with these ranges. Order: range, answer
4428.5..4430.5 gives 13.8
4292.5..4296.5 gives 9.31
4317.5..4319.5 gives 11.6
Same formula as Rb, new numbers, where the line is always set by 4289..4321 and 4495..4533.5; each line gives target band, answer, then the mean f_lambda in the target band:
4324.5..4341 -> -3.2 AA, 12.7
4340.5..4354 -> -2.0 AA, 12.7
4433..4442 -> -0.1 AA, 13.8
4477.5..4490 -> -0.6 AA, 15.8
